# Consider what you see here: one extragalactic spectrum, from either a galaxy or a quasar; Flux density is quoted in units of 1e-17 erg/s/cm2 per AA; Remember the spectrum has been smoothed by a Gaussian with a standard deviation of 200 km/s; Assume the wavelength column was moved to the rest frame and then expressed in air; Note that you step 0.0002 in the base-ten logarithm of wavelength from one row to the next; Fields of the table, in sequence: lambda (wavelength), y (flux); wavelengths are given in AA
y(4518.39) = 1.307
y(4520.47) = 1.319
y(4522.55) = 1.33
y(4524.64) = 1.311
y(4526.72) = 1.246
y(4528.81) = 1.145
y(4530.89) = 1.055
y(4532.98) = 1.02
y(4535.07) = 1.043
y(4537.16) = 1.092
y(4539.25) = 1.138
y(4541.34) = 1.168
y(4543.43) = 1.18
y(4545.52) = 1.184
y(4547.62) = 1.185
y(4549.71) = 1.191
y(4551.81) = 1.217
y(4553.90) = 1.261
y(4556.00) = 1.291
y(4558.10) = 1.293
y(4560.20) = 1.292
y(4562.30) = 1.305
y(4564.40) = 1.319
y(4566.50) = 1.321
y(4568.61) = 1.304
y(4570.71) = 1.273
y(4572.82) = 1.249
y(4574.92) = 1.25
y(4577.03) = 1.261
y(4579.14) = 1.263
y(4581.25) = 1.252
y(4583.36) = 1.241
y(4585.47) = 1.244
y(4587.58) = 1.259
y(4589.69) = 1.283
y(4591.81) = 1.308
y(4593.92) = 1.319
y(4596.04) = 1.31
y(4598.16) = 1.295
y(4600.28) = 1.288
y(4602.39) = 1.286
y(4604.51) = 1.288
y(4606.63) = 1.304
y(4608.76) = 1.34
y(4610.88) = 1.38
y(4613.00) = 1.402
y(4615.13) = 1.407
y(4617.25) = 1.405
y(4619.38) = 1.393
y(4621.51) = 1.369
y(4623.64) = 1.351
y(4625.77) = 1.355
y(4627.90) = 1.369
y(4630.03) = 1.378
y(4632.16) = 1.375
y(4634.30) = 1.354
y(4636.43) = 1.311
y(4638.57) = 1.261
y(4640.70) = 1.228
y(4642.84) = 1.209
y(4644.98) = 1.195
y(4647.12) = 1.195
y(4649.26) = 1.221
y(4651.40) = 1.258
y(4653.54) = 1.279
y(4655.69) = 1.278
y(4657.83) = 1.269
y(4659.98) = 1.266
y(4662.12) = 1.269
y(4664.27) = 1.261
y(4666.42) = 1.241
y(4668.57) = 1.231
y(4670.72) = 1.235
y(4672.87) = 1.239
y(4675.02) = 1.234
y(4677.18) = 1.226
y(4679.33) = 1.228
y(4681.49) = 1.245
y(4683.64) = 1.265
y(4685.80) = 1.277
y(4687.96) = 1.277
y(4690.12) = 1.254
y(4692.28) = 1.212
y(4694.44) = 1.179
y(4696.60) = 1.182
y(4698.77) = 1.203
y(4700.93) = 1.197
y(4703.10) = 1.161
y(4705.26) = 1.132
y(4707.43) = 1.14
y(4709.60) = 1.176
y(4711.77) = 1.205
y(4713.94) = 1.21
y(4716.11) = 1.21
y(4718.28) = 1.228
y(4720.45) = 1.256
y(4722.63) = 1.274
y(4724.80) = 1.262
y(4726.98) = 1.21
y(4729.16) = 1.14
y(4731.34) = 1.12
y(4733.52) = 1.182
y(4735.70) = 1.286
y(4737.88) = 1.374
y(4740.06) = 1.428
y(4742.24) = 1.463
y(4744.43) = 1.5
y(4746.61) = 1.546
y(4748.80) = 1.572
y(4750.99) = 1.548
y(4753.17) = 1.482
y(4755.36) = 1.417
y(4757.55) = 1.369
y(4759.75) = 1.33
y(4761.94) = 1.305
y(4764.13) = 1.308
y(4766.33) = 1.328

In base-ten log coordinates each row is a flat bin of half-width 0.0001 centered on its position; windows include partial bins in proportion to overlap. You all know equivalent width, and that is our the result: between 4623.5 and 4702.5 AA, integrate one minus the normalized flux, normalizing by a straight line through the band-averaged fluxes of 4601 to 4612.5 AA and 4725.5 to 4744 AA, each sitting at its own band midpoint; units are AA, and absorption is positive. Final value 2.9 AA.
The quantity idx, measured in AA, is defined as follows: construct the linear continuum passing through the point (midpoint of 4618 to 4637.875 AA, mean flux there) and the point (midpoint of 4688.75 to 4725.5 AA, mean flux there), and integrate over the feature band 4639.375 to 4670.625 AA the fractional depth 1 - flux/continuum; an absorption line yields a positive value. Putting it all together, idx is 1.5 AA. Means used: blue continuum 1.36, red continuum 1.2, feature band 1.24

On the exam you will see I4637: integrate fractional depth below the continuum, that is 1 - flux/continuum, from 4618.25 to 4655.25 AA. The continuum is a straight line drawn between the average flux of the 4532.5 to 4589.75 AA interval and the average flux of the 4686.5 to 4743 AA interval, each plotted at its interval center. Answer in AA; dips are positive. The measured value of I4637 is -2.13 AA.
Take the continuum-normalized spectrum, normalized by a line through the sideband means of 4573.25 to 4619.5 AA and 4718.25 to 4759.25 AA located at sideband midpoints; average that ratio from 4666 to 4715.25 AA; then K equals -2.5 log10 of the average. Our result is 0.10 mag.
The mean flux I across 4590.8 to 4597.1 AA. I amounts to 1.31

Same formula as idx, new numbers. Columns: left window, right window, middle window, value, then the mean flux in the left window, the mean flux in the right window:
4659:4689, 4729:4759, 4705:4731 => 2.7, 1.25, 1.39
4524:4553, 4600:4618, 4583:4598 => 0.1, 1.15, 1.35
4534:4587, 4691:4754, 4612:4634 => -2.3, 1.23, 1.28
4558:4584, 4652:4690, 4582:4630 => -2.2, 1.28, 1.25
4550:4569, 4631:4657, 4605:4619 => -1.1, 1.28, 1.26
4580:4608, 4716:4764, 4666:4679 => 0.8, 1.28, 1.34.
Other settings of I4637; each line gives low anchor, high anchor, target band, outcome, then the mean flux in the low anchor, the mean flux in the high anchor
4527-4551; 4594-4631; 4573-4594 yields 0.0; 1.13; 1.35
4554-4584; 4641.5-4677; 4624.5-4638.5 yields -1.1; 1.28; 1.24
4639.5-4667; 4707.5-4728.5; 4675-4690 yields -0.2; 1.24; 1.22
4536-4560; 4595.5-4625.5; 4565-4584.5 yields -0.1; 1.2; 1.34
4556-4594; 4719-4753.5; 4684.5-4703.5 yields 1.6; 1.28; 1.35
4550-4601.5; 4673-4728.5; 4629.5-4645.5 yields -0.5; 1.28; 1.22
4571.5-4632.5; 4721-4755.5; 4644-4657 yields 0.9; 1.32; 1.36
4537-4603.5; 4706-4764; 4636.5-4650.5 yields 0.6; 1.26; 1.32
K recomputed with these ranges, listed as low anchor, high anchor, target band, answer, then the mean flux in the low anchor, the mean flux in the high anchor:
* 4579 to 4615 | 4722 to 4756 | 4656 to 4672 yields 0.06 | 1.3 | 1.36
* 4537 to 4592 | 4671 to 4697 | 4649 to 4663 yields -0.02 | 1.25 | 1.24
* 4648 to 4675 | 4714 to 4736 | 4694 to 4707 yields 0.05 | 1.25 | 1.21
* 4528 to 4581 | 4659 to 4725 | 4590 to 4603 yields -0.07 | 1.21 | 1.22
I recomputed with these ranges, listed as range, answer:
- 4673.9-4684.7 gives 1.24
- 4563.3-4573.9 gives 1.29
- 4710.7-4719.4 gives 1.21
